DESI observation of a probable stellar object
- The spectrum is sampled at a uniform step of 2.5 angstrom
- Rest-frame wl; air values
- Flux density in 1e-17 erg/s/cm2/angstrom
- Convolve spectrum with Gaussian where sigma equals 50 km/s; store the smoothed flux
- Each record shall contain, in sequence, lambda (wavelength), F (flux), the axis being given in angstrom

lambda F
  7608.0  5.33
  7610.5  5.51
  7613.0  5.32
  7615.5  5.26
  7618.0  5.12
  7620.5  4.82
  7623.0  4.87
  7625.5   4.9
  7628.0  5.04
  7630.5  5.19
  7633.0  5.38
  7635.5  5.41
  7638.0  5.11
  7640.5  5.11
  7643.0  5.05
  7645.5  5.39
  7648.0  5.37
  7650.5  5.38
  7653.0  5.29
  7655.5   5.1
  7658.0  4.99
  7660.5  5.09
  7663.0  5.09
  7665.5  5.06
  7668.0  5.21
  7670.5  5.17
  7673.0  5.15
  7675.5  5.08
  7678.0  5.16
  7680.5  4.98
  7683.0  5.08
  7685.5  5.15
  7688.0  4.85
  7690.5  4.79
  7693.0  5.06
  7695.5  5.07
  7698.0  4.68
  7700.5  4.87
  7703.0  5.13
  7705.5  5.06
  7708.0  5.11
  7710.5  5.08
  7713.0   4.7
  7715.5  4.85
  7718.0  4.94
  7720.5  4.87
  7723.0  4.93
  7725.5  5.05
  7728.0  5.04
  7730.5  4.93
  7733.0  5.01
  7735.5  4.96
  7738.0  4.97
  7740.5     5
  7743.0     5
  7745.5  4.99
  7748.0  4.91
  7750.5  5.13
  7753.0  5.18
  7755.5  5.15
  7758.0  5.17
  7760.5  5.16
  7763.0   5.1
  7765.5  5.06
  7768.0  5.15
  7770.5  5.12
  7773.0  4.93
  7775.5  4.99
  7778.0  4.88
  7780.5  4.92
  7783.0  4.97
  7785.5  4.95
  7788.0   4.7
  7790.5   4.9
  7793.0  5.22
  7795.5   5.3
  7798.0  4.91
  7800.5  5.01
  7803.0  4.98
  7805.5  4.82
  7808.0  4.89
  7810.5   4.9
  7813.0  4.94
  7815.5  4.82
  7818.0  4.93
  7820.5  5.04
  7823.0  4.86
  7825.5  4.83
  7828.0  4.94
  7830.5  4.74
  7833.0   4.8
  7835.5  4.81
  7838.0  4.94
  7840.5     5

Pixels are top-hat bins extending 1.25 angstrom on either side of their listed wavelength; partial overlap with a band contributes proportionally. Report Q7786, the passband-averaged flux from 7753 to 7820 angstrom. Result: 5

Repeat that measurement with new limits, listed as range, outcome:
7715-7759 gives 5.01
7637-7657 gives 5.22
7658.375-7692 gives 5.06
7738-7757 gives 5.05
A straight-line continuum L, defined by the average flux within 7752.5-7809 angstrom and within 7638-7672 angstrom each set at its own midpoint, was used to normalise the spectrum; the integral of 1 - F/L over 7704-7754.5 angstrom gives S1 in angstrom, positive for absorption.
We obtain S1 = 0.9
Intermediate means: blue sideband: 5.17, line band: 4.99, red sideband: 5.02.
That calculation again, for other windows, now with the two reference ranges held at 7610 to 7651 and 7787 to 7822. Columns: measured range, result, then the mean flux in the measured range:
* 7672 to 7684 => 0.1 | 5.09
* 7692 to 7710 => 0.3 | 5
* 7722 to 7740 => 0.2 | 4.99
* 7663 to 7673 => 0.0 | 5.14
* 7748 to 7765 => -0.4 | 5.13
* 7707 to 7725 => 0.5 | 4.93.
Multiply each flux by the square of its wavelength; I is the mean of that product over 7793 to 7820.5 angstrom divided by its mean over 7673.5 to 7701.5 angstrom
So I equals 1.0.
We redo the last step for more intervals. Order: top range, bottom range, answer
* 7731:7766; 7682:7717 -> 1.03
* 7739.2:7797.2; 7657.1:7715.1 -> 1.02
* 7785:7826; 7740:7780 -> 0.99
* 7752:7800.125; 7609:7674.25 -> 1.01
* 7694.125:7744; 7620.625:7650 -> 0.98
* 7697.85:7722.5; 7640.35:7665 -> 0.97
